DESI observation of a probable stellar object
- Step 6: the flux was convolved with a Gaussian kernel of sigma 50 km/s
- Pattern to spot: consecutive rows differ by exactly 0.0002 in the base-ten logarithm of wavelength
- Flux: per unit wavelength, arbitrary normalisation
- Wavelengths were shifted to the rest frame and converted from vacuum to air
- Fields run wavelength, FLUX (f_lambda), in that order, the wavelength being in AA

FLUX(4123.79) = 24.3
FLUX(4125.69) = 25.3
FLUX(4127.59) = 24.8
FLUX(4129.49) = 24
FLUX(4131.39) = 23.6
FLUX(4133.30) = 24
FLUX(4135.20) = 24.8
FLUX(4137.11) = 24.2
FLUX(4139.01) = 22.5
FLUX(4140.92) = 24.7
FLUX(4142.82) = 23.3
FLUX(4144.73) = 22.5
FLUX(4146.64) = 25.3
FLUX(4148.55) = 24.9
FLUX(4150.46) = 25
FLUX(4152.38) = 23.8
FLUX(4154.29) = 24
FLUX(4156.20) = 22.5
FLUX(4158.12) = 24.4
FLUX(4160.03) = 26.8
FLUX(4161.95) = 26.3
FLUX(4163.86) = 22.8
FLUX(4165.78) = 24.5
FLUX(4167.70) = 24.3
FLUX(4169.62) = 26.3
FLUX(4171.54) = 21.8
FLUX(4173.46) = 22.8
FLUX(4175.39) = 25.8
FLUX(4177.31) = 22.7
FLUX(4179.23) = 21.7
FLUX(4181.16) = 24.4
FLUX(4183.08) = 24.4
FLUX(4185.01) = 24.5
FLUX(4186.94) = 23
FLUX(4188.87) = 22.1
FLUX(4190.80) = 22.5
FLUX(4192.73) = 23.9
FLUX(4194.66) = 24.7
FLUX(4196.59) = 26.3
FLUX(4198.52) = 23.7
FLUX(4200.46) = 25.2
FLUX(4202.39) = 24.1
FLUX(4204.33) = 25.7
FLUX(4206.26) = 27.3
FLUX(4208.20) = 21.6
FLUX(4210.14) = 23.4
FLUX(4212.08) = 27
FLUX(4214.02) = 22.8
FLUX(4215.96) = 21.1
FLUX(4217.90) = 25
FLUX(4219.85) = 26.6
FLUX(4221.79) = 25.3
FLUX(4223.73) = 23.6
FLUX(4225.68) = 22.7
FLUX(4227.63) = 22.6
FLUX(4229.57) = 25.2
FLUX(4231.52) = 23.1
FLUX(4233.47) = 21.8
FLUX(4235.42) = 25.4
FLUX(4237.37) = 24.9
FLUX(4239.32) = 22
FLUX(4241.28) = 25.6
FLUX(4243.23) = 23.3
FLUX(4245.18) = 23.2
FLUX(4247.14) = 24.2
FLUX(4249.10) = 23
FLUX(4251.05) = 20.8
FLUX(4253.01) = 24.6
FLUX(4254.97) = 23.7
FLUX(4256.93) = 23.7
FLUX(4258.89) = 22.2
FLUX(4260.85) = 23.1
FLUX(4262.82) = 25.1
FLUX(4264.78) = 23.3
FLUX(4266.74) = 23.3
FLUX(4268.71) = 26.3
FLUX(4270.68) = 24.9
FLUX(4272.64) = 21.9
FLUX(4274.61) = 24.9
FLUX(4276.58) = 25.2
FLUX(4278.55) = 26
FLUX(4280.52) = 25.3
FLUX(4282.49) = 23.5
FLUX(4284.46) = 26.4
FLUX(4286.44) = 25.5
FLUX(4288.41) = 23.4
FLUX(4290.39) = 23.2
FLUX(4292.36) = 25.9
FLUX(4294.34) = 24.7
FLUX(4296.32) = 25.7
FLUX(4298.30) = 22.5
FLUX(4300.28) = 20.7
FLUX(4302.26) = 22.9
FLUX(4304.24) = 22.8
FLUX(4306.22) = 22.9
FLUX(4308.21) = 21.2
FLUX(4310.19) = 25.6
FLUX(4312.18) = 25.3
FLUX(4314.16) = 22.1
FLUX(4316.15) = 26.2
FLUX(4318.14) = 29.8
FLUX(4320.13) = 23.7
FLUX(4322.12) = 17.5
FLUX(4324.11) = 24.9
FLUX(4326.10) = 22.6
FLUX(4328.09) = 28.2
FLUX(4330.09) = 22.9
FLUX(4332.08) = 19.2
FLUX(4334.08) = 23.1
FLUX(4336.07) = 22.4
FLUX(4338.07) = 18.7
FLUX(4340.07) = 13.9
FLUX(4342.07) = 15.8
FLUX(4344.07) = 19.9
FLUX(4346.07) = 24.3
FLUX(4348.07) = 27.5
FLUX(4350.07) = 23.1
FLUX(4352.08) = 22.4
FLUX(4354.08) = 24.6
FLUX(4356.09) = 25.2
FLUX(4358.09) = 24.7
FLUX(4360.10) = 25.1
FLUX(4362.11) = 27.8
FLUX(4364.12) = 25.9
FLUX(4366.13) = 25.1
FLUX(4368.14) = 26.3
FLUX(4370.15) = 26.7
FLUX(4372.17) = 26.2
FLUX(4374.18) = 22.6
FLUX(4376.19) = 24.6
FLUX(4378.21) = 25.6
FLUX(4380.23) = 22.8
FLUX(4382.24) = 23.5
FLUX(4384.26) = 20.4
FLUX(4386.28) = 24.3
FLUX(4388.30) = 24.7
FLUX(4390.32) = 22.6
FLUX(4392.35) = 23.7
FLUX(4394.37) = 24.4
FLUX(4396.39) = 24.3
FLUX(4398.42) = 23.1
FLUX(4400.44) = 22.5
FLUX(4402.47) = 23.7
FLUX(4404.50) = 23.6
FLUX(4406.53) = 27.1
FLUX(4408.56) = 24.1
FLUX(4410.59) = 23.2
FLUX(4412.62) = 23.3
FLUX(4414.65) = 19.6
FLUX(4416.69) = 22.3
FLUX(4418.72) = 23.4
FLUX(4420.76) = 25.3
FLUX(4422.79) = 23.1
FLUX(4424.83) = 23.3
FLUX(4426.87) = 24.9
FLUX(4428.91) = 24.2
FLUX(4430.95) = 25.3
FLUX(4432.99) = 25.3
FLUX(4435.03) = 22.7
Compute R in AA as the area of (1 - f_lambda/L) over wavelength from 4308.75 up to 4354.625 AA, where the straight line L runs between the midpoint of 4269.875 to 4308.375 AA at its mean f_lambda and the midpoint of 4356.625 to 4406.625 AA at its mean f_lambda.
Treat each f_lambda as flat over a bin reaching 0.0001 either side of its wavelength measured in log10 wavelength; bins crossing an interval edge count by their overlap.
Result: 2.8 AA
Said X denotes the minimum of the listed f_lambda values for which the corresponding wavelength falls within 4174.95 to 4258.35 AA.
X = 20.8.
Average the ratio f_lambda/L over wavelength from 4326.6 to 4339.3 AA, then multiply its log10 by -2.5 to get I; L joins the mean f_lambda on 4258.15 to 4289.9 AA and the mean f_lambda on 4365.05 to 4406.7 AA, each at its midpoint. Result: 0.09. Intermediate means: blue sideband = 24.4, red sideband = 24.1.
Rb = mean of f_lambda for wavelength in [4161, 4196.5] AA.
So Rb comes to 23.9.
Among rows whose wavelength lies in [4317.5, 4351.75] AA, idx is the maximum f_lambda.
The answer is 29.8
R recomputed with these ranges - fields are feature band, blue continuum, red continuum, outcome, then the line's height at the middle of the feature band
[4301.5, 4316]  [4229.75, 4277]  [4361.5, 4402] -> 0.3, 24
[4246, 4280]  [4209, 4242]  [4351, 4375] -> 0.6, 24.3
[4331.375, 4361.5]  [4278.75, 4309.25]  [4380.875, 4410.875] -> 2.1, 23.8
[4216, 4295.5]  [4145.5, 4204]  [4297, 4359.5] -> -2.1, 23.5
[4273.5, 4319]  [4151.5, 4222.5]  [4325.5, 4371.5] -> -1.6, 23.6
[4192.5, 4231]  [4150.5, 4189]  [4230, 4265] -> -1.0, 23.7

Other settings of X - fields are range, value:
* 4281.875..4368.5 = 13.9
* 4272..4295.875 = 21.9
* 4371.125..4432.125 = 19.6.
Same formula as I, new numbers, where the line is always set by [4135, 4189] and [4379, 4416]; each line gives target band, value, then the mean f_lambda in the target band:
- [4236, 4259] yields 0.01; 23.5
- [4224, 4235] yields 0.03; 23.2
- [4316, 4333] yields -0.01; 23.8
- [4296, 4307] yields 0.04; 22.8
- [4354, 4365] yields -0.09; 25.6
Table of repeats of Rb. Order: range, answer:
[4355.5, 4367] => 25.7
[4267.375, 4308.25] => 24.1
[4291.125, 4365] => 23.3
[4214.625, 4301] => 24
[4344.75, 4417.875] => 24.2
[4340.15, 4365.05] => 23.5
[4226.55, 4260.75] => 23.5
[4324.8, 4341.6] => 21.3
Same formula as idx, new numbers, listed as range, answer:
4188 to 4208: 27.3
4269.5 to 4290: 26.4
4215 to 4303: 26.6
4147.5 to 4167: 26.8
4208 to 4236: 27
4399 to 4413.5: 27.1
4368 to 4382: 26.7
